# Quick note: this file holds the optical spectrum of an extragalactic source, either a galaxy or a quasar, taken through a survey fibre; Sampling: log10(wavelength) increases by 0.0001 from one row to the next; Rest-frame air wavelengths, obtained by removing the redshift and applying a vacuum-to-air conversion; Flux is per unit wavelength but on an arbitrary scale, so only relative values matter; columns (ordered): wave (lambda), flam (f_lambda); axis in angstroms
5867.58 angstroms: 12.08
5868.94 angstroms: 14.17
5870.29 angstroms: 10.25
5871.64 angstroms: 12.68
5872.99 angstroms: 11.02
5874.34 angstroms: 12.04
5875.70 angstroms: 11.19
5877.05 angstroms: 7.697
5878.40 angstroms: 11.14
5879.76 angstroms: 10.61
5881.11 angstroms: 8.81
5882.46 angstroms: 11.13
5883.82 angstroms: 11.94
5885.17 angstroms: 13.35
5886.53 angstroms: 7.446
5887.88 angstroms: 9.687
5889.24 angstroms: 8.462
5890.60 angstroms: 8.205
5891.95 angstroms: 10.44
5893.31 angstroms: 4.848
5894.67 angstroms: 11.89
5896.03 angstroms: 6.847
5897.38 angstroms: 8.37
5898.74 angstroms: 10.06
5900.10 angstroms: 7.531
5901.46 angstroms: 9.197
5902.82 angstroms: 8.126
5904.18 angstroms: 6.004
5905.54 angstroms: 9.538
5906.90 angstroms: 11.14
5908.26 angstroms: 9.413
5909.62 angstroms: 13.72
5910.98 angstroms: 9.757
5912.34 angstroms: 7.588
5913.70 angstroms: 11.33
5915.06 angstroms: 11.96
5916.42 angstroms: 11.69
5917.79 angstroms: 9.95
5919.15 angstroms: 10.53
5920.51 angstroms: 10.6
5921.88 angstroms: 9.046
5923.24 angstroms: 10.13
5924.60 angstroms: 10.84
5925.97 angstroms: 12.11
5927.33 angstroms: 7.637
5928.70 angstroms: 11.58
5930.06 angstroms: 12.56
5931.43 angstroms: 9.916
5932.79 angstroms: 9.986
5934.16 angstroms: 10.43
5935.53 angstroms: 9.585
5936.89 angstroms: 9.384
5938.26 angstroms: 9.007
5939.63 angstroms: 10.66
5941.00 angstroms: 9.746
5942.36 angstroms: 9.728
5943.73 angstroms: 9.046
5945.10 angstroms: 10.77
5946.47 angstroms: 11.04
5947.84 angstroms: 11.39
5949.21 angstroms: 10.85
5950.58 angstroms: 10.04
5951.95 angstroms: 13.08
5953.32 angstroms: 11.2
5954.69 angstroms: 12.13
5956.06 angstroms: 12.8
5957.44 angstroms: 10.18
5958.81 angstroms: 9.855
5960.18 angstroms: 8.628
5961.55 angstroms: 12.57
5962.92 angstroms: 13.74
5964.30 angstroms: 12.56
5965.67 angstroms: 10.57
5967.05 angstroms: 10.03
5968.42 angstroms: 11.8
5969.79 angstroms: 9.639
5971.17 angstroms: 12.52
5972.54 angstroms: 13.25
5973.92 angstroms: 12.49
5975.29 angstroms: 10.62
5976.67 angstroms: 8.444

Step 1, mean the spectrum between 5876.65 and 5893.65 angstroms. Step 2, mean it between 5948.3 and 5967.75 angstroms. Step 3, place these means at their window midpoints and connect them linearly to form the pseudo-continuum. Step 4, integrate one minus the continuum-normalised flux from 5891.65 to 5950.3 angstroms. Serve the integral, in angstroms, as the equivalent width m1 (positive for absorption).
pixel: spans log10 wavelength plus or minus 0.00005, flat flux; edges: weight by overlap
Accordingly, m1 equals 3.1 angstroms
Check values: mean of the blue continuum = 9.64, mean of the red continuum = 11.3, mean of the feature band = 9.9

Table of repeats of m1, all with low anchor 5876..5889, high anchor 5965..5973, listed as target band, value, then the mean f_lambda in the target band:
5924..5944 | 1.2 angstroms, 10.2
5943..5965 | -0.3 angstroms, 11.2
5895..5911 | 1.9 angstroms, 9.18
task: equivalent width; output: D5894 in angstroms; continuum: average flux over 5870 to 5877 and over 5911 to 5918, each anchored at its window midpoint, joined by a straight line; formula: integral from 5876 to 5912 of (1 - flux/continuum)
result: 4.6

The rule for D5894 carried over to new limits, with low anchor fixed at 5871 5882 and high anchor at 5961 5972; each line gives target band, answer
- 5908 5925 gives 0.9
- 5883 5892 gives 0.7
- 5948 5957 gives -0.1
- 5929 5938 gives 0.8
